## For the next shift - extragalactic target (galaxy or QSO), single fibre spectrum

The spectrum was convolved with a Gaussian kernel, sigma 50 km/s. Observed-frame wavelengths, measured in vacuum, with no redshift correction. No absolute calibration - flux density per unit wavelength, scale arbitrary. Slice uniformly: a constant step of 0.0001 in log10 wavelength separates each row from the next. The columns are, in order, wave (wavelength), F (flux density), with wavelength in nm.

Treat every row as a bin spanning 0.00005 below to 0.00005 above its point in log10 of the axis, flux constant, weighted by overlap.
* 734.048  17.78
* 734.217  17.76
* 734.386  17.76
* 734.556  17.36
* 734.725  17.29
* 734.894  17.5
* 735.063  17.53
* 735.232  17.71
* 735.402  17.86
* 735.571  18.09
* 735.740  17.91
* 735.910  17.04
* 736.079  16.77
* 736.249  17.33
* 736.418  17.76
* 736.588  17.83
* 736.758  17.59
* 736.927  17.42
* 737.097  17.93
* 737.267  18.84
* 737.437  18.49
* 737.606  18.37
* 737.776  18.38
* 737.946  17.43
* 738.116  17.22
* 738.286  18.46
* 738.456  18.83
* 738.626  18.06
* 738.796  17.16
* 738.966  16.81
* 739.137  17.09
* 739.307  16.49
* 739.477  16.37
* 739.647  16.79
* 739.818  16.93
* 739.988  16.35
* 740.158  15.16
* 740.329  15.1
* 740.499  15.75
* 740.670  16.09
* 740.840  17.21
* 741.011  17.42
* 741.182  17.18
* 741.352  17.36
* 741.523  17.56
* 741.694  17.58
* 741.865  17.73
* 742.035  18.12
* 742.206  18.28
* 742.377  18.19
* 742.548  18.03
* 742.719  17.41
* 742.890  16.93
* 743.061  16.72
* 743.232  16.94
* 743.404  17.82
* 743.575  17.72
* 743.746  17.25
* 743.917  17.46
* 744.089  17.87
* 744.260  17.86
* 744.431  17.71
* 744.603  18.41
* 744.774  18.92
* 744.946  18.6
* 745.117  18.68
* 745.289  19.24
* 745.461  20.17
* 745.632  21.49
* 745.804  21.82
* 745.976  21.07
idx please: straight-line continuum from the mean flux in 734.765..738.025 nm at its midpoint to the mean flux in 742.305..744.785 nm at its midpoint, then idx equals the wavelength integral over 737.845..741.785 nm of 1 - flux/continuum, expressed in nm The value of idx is 0.16 nm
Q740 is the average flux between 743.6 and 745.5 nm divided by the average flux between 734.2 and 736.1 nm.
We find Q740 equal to 1.04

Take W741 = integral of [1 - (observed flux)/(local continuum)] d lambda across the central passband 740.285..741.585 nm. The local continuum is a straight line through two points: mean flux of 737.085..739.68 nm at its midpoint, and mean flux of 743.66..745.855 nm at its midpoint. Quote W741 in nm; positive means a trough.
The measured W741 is 0.10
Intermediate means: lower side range 17.7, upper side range 18.8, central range 16.7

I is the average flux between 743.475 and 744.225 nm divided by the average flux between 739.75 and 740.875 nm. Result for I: 1.1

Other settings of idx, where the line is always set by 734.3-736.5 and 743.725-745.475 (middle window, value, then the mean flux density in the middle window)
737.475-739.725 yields 0.037 nm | 17.5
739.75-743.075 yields 0.184 nm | 17.1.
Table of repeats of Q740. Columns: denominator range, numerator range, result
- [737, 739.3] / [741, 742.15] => 0.98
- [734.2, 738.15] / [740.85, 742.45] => 1.00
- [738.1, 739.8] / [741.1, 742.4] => 1.02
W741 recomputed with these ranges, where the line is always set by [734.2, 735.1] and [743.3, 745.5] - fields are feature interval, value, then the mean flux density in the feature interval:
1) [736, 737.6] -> -0.01 nm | 17.8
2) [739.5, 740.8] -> 0.13 nm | 16.1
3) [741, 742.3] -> 0.03 nm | 17.7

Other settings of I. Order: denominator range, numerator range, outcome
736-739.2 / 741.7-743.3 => 0.99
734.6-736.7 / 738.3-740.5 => 0.96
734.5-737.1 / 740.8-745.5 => 1.02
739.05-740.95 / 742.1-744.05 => 1.07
